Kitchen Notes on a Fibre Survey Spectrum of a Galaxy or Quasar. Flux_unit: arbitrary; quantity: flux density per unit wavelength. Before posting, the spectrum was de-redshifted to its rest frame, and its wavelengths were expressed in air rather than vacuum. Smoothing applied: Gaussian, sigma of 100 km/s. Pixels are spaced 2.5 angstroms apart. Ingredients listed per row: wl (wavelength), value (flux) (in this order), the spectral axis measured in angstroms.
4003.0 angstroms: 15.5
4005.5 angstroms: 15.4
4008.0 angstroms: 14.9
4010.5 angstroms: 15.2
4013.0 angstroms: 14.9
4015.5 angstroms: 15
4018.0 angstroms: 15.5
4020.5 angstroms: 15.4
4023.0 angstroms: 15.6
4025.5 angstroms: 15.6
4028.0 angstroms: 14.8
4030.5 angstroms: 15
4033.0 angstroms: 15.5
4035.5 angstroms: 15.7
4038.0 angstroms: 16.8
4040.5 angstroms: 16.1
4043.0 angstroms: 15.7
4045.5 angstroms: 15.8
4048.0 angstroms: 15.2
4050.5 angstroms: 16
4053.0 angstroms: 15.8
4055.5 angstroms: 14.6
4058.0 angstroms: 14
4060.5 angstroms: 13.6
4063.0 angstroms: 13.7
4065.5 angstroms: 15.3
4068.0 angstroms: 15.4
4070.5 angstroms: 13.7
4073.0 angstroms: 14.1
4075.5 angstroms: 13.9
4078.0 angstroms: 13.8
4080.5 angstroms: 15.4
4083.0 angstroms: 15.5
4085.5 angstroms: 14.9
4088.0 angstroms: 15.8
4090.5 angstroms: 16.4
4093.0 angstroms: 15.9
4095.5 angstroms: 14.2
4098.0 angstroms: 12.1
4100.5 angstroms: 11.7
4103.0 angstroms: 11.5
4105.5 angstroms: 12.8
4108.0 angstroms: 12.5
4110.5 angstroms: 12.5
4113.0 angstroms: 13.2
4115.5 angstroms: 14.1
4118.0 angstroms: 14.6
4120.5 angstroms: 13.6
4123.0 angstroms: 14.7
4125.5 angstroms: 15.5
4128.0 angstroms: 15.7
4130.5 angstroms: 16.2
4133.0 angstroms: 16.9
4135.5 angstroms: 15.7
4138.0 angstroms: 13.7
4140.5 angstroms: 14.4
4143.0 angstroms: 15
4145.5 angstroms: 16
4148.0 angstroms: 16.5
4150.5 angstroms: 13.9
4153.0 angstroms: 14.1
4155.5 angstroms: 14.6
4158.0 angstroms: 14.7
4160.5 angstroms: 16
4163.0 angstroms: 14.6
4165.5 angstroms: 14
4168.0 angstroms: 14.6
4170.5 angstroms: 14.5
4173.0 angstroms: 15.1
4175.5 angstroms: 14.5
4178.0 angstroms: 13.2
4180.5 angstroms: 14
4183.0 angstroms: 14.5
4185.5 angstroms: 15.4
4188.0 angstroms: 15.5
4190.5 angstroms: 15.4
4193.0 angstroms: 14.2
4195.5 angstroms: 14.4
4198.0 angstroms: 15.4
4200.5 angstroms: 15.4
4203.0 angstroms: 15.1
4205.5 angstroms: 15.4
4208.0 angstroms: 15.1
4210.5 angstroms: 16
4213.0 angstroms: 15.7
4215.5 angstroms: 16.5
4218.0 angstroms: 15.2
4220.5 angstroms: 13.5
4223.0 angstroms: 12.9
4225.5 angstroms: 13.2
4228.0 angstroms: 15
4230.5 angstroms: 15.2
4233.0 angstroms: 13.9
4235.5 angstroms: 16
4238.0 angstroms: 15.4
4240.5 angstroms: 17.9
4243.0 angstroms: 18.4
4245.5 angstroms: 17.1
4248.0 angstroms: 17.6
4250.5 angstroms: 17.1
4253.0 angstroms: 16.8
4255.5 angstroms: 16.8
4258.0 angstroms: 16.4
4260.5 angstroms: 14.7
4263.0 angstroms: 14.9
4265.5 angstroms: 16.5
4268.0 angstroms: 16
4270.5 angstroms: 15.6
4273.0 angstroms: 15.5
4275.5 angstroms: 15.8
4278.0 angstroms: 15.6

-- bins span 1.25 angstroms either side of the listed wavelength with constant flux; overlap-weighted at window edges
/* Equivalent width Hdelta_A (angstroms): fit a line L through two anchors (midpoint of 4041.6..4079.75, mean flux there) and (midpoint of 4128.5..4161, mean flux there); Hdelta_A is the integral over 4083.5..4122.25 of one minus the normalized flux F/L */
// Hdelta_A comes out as 3.1 angstroms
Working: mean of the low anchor 14.7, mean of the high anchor 15.2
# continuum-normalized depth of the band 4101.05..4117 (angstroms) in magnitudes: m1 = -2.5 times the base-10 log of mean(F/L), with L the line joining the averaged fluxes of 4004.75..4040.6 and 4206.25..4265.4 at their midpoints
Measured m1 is 0.21 mag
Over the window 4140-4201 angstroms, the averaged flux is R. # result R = 14.8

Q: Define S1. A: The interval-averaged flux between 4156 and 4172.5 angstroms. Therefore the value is 14.7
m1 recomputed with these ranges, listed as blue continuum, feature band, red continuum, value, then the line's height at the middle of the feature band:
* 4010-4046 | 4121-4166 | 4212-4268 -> 0.04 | 15.6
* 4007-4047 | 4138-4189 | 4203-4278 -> 0.06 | 15.6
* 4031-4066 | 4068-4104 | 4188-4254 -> 0.08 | 15.3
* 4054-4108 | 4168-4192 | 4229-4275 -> 0.05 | 15.3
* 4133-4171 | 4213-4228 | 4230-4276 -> 0.10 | 15.8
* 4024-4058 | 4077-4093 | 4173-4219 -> 0.00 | 15.4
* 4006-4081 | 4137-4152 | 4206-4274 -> 0.03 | 15.4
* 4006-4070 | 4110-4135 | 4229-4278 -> 0.06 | 15.6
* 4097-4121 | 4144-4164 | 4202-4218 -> -0.07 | 14.1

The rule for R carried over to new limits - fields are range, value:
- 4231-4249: 16.5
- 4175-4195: 14.6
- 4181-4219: 15.3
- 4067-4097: 14.9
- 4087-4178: 14.5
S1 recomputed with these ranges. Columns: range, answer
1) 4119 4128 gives 14.8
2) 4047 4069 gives 14.8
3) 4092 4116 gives 13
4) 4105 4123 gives 13.4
